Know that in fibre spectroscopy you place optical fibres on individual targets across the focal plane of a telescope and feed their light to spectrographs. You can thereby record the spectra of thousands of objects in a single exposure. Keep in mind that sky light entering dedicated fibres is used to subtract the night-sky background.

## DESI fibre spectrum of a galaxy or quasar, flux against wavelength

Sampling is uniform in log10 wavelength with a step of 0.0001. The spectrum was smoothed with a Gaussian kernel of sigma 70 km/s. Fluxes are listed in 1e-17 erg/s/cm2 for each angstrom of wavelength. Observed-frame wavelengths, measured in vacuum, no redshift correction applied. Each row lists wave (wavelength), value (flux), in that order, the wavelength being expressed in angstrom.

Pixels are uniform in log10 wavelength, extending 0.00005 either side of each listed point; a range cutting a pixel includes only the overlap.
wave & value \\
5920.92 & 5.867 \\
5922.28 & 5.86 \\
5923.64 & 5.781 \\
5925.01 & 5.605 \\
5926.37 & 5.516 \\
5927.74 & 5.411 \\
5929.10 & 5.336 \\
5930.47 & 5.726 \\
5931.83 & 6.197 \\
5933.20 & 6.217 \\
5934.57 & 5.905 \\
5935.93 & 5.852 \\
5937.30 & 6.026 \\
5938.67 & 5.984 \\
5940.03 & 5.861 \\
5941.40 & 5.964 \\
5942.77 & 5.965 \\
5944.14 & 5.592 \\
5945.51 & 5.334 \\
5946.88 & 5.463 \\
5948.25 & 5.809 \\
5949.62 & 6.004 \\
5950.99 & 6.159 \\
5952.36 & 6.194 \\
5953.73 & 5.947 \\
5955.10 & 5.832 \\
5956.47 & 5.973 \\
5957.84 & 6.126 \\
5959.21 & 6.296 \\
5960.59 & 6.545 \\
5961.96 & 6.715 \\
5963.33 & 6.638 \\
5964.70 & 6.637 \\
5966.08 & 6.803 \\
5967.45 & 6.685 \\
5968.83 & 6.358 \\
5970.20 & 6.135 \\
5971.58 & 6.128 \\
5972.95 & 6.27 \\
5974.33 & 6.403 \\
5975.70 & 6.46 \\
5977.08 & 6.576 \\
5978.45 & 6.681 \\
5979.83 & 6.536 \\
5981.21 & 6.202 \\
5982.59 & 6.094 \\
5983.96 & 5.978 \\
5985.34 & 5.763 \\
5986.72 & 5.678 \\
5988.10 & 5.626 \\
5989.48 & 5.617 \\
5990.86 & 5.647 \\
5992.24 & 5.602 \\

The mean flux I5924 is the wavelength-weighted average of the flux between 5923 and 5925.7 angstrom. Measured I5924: 5.69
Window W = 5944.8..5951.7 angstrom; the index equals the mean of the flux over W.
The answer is 5.75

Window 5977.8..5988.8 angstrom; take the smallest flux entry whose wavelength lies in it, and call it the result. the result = 5.626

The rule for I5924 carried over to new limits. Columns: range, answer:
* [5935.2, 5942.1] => 5.94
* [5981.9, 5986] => 5.95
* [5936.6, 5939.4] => 6.01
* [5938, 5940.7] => 5.94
